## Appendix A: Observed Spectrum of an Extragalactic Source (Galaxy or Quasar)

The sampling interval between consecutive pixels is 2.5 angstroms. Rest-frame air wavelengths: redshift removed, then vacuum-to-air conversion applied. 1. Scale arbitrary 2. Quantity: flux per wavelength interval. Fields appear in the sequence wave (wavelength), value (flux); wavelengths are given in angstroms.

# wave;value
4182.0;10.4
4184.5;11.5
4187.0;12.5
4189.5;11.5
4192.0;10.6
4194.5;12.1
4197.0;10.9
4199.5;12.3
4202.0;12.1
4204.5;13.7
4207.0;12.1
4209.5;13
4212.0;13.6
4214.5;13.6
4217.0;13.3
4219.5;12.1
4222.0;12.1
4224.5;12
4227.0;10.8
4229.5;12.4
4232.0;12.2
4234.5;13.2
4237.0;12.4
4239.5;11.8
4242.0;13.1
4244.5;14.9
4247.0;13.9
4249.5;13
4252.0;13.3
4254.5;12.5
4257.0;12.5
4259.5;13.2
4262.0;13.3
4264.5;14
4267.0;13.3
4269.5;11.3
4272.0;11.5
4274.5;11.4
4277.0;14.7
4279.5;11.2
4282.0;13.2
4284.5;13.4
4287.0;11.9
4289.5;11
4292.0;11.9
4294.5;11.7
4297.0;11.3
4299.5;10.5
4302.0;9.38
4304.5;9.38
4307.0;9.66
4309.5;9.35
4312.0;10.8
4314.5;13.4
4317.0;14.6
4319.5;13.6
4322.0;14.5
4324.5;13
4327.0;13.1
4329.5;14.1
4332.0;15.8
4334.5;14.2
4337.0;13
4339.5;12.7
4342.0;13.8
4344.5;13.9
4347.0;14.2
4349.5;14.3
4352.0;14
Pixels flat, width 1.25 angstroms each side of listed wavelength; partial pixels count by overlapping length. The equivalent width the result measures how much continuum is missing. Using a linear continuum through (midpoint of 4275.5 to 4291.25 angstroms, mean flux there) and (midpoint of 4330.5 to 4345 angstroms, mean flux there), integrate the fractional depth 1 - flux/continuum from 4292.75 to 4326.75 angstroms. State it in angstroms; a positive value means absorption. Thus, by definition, 4.0 angstroms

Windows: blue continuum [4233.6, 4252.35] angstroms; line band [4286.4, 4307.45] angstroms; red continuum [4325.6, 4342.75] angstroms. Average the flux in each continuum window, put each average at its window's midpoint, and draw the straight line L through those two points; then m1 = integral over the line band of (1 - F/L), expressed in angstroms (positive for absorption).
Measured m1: 4.4 angstroms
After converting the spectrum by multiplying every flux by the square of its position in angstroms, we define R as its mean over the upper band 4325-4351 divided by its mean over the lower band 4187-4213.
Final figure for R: 1.2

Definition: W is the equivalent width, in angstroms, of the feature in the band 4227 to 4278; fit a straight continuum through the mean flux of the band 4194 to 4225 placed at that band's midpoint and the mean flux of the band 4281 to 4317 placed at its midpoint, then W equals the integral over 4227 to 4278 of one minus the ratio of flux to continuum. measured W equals -3.8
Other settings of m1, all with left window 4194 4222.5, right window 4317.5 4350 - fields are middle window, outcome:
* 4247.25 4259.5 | 0.1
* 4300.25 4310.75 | 3.2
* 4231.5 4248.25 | -0.2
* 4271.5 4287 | 0.9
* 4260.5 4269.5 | 0.0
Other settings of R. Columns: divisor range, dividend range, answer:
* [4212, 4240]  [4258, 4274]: 1.04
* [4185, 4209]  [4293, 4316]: 0.94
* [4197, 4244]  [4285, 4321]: 0.94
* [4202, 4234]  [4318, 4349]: 1.16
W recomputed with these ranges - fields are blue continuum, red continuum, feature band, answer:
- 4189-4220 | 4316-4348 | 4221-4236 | 0.7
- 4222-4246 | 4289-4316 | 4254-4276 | -1.6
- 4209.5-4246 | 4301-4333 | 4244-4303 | 0.6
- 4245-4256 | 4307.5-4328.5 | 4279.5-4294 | 0.9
